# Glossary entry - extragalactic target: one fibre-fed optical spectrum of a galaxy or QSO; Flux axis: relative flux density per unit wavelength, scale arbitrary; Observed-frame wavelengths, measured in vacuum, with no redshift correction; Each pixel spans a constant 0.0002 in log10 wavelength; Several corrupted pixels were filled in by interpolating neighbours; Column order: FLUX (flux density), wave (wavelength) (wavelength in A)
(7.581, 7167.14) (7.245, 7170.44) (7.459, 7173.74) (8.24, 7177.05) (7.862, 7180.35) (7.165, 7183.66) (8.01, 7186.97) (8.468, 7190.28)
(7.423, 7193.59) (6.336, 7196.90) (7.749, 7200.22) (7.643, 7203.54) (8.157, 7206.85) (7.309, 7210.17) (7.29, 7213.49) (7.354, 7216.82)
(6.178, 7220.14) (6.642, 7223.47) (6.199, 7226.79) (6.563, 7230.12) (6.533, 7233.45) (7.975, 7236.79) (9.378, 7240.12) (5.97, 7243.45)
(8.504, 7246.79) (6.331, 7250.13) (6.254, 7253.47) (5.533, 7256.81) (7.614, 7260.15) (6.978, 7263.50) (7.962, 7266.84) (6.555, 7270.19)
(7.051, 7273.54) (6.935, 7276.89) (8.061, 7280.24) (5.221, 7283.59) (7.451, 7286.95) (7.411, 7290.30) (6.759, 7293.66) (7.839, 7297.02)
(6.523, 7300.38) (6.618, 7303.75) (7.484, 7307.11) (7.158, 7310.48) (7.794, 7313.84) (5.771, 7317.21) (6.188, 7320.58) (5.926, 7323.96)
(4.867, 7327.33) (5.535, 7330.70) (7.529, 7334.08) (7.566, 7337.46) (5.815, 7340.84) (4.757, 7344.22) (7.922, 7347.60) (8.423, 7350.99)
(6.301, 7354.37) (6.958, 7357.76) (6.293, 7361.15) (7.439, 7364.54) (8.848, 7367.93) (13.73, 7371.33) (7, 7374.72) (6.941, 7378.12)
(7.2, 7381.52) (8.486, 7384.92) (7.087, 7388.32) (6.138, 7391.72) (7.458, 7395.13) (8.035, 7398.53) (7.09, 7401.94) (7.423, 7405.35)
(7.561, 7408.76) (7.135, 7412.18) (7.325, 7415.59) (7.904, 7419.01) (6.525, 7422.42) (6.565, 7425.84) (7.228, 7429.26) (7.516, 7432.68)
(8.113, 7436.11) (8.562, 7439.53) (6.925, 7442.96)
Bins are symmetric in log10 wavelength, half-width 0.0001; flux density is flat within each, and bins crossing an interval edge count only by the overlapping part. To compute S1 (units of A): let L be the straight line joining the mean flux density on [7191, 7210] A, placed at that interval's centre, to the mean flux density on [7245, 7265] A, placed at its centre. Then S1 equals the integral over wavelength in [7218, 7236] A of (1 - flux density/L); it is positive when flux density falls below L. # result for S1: 1.7 A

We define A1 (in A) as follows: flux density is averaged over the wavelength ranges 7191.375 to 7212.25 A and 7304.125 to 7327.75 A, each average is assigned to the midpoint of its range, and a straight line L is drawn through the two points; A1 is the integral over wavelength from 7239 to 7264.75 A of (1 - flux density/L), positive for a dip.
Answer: 0.2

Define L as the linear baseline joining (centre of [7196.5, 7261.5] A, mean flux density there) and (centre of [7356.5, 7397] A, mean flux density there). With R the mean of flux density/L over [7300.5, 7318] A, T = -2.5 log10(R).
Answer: 0.07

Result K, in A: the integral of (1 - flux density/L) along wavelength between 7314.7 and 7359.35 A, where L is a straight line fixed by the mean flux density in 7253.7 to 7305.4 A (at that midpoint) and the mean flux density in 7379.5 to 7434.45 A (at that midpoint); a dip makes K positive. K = 4.1 A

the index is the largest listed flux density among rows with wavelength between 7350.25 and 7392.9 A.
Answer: 13.73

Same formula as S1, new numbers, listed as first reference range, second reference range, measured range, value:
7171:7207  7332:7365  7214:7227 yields 1.38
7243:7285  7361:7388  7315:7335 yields 4.45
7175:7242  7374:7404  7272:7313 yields 1.65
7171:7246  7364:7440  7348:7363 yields 1.06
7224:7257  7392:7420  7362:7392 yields -3.30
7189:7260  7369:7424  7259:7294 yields 1.01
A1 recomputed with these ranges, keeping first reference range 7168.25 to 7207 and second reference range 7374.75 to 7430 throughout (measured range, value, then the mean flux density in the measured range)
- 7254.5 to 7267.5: 1.0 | 6.91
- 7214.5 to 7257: 3.4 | 6.93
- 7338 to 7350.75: 1.4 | 6.55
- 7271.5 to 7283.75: 0.8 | 7.01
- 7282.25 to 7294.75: 1.2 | 6.75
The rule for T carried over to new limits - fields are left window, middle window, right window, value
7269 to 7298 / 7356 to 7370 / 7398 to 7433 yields -0.05 mag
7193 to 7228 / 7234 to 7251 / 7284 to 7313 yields -0.08 mag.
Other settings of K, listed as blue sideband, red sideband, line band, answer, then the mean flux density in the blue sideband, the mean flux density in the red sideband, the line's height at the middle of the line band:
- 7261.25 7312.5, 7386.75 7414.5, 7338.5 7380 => -2.0 A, 7.08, 7.24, 7.18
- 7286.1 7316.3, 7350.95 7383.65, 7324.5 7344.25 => 3.7 A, 7.18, 7.9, 7.54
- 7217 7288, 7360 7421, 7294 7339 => 3.9 A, 6.95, 7.73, 7.31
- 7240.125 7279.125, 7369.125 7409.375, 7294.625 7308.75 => 0.4 A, 7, 7.86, 7.28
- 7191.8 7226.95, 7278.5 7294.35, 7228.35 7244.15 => -0.6 A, 7.16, 7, 7.1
